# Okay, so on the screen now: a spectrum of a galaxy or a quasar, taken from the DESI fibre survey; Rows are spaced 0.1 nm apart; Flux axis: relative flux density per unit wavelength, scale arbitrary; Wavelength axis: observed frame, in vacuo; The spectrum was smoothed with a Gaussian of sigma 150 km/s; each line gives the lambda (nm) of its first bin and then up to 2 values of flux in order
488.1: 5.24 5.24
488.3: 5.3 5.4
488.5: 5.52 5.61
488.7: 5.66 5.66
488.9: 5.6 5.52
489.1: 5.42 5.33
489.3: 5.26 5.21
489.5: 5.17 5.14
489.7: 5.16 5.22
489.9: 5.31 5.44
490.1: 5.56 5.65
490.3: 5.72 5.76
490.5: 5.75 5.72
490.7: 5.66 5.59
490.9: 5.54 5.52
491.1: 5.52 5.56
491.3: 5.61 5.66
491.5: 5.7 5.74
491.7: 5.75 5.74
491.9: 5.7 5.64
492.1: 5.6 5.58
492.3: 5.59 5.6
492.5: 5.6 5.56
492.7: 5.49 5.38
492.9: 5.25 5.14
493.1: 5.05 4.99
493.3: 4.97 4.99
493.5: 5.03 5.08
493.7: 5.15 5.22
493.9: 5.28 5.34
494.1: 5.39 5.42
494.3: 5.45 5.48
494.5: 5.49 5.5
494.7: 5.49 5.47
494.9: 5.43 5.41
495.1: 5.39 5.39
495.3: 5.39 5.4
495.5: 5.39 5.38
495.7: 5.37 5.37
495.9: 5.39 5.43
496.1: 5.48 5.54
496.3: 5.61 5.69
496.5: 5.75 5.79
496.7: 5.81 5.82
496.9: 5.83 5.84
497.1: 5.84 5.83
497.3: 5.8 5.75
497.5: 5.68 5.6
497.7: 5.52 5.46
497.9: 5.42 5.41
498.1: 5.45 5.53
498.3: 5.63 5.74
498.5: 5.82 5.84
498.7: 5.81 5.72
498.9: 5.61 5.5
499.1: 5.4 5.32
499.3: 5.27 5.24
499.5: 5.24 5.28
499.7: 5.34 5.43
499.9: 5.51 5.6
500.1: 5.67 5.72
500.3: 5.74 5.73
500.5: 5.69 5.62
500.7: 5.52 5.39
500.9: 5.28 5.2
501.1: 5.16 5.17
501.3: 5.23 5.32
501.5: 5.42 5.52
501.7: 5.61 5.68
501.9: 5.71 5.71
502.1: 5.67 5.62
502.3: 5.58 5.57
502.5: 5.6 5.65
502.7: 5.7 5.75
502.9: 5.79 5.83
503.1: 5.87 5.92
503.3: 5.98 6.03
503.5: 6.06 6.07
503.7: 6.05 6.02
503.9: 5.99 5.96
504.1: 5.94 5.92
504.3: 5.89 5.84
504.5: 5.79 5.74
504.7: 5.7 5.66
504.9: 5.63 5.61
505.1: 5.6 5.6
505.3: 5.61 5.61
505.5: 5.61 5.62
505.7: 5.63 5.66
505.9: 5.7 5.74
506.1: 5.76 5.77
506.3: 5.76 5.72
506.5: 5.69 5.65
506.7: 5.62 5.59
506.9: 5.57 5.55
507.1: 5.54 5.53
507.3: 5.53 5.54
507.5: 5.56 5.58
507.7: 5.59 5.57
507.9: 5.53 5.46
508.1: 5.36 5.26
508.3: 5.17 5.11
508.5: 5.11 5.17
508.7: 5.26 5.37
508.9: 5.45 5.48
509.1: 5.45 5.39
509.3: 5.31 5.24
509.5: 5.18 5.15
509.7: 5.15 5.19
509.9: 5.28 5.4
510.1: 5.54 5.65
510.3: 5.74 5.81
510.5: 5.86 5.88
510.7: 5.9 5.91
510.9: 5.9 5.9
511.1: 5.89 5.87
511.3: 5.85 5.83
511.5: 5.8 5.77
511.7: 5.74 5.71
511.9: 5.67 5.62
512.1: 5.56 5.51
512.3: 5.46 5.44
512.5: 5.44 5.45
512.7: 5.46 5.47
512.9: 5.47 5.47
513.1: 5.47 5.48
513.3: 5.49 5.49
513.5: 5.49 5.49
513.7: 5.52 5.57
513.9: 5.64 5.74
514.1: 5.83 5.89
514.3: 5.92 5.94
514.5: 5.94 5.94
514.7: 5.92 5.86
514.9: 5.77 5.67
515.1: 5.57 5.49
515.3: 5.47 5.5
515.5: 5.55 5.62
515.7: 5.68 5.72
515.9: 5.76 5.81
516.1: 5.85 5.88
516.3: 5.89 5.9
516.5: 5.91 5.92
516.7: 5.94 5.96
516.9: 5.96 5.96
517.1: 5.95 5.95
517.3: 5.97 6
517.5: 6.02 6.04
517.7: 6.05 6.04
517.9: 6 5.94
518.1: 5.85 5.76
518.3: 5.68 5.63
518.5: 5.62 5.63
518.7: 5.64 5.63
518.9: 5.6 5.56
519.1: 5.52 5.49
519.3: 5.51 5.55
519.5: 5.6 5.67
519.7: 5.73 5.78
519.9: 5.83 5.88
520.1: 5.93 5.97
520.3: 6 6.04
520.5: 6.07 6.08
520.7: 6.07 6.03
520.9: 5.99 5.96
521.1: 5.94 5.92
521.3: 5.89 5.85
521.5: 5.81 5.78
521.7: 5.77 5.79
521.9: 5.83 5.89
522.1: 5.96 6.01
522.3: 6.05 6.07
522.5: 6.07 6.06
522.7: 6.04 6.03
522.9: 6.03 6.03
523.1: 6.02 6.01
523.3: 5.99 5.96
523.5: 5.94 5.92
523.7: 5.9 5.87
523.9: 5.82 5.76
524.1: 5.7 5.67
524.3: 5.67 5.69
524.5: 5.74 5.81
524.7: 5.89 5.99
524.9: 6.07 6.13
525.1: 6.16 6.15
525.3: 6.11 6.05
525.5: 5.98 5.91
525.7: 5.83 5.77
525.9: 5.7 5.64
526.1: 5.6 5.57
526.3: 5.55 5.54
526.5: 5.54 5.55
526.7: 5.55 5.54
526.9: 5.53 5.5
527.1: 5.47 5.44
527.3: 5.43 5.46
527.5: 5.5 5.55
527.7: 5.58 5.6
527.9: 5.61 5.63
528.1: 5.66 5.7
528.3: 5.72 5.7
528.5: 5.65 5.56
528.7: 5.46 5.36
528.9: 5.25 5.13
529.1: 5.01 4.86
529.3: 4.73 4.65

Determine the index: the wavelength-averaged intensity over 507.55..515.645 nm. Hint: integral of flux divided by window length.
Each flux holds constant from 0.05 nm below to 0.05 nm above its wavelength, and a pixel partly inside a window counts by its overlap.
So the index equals 5.57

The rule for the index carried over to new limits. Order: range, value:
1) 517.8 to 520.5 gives 5.74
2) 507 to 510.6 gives 5.42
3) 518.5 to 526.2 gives 5.87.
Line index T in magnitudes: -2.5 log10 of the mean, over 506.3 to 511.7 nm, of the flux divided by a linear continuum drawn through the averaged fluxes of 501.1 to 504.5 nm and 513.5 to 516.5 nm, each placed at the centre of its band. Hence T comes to 0.04 mag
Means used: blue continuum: 5.74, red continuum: 5.73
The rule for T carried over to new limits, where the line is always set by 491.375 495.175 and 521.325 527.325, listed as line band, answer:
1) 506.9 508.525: 0.03 mag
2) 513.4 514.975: -0.01 mag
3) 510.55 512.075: -0.03 mag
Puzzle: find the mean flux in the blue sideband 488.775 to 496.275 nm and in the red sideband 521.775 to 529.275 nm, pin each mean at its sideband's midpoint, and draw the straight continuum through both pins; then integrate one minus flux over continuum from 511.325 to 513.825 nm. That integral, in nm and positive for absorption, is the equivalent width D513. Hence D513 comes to 0.03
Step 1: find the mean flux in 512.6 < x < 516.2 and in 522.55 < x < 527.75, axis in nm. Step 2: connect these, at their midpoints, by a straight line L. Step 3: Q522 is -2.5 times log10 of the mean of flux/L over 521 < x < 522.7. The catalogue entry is -0.03 mag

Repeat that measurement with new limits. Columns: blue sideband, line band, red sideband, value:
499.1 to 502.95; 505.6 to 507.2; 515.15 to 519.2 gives -0.01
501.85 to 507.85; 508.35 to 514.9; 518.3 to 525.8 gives 0.04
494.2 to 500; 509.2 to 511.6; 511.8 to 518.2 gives 0.01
